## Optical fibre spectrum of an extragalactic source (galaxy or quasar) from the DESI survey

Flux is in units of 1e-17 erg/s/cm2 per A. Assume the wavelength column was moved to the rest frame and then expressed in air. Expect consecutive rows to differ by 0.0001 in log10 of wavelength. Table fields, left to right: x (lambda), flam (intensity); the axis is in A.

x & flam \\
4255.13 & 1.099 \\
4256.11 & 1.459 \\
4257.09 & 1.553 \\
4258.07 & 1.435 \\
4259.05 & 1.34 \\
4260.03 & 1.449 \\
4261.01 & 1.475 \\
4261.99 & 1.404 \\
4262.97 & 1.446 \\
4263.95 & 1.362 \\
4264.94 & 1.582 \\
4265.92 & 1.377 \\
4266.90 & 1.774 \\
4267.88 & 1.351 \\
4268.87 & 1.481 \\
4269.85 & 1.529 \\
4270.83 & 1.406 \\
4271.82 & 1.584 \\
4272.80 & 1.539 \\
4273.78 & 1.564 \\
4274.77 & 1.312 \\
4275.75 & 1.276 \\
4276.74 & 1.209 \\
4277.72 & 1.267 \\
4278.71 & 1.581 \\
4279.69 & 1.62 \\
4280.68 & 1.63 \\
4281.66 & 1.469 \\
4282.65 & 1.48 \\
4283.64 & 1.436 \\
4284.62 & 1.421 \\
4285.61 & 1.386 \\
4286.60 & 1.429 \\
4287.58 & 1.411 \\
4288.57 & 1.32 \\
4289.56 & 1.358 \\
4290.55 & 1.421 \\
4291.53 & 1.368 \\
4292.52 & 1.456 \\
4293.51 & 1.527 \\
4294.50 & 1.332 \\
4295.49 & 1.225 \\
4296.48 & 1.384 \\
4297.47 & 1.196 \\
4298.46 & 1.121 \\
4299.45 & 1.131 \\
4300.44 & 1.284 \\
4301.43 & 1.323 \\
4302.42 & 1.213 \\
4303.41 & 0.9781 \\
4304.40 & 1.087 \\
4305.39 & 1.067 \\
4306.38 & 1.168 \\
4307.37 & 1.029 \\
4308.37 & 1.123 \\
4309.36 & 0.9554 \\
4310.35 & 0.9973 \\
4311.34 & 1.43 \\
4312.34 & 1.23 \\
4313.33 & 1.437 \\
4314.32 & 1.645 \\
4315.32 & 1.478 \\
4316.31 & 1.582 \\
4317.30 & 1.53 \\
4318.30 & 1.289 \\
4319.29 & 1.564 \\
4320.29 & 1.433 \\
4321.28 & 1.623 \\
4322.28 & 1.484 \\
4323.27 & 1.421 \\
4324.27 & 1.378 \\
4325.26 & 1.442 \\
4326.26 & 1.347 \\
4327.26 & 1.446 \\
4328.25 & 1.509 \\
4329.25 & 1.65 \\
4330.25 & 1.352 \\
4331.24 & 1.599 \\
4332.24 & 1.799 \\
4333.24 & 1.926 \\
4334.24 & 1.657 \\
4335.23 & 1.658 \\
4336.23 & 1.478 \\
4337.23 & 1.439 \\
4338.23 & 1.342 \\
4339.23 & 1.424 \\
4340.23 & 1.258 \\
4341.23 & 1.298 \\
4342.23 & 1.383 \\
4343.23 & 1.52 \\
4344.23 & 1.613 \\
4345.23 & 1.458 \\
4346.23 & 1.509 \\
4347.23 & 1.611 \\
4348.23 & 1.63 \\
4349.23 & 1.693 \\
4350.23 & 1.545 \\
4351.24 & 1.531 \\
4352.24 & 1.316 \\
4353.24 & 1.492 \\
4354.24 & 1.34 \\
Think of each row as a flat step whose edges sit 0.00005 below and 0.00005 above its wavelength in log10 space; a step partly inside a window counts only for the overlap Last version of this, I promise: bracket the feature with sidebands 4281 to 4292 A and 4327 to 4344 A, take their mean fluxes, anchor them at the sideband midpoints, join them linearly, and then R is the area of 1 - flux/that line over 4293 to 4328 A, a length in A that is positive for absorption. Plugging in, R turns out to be 3.63 A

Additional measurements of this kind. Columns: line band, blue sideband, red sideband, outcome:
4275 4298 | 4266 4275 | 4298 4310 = -1.39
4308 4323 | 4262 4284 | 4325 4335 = 1.56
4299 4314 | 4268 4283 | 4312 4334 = 3.26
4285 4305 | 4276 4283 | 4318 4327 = 2.15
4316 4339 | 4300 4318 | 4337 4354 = -2.59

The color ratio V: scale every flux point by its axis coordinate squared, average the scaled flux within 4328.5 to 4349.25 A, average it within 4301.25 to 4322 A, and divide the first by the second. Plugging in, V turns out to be 1.20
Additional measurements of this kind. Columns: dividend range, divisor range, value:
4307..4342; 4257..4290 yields 1.02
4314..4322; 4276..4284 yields 1.06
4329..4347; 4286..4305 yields 1.20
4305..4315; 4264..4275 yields 0.83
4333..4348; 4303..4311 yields 1.44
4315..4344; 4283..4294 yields 1.08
